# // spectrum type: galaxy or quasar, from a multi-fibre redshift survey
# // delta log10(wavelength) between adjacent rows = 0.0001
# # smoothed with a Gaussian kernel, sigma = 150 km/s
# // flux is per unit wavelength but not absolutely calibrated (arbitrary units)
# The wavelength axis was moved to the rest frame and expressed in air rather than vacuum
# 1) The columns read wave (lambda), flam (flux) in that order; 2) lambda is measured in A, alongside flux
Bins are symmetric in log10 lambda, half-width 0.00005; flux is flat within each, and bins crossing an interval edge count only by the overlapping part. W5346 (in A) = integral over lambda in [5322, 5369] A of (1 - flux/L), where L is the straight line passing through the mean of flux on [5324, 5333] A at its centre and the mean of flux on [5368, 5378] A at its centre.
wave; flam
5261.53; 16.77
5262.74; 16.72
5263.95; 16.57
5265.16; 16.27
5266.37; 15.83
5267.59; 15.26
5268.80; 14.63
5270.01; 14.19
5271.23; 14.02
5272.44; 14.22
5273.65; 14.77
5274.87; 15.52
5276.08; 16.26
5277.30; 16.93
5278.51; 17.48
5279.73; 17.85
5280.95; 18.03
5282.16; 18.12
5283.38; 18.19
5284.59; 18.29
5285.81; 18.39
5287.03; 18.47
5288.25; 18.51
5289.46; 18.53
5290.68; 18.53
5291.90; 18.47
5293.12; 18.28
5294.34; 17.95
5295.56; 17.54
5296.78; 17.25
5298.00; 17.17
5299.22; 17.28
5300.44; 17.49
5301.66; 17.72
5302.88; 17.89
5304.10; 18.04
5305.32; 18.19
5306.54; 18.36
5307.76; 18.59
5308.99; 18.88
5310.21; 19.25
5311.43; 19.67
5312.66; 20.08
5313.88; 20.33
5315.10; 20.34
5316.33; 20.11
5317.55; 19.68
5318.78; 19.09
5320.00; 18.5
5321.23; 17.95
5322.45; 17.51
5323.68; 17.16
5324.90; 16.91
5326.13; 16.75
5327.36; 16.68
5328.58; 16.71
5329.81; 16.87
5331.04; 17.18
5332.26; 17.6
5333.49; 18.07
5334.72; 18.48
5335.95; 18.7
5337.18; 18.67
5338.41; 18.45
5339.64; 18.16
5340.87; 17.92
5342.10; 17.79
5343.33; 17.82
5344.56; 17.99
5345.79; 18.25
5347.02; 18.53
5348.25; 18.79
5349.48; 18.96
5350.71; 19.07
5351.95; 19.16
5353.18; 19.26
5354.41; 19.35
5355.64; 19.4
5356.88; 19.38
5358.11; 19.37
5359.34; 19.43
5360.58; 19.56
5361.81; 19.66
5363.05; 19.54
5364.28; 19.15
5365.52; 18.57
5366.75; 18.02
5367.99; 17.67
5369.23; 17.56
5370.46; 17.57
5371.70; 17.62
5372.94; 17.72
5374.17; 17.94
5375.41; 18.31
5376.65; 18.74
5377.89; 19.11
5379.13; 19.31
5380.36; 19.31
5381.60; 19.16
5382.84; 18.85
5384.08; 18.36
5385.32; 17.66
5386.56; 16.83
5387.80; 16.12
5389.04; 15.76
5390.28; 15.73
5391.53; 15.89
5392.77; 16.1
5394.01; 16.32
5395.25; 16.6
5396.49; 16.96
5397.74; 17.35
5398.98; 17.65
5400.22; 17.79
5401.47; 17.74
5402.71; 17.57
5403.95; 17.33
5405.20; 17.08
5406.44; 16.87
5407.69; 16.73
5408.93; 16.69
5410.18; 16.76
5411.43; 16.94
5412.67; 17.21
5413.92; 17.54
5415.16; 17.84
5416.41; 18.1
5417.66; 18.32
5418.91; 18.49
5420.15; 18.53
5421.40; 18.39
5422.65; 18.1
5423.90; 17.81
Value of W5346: -2.57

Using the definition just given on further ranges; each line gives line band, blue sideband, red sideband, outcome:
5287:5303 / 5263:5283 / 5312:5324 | -0.35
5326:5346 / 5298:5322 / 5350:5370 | 1.17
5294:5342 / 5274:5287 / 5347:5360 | 0.45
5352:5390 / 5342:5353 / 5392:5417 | -1.01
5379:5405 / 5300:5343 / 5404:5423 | 0.61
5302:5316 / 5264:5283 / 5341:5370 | -1.50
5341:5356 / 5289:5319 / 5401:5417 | -0.54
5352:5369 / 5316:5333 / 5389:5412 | -1.72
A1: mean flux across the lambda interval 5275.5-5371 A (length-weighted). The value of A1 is 18.3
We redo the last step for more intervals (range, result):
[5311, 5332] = 18.3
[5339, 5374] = 18.6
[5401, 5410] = 17.1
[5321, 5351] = 17.9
